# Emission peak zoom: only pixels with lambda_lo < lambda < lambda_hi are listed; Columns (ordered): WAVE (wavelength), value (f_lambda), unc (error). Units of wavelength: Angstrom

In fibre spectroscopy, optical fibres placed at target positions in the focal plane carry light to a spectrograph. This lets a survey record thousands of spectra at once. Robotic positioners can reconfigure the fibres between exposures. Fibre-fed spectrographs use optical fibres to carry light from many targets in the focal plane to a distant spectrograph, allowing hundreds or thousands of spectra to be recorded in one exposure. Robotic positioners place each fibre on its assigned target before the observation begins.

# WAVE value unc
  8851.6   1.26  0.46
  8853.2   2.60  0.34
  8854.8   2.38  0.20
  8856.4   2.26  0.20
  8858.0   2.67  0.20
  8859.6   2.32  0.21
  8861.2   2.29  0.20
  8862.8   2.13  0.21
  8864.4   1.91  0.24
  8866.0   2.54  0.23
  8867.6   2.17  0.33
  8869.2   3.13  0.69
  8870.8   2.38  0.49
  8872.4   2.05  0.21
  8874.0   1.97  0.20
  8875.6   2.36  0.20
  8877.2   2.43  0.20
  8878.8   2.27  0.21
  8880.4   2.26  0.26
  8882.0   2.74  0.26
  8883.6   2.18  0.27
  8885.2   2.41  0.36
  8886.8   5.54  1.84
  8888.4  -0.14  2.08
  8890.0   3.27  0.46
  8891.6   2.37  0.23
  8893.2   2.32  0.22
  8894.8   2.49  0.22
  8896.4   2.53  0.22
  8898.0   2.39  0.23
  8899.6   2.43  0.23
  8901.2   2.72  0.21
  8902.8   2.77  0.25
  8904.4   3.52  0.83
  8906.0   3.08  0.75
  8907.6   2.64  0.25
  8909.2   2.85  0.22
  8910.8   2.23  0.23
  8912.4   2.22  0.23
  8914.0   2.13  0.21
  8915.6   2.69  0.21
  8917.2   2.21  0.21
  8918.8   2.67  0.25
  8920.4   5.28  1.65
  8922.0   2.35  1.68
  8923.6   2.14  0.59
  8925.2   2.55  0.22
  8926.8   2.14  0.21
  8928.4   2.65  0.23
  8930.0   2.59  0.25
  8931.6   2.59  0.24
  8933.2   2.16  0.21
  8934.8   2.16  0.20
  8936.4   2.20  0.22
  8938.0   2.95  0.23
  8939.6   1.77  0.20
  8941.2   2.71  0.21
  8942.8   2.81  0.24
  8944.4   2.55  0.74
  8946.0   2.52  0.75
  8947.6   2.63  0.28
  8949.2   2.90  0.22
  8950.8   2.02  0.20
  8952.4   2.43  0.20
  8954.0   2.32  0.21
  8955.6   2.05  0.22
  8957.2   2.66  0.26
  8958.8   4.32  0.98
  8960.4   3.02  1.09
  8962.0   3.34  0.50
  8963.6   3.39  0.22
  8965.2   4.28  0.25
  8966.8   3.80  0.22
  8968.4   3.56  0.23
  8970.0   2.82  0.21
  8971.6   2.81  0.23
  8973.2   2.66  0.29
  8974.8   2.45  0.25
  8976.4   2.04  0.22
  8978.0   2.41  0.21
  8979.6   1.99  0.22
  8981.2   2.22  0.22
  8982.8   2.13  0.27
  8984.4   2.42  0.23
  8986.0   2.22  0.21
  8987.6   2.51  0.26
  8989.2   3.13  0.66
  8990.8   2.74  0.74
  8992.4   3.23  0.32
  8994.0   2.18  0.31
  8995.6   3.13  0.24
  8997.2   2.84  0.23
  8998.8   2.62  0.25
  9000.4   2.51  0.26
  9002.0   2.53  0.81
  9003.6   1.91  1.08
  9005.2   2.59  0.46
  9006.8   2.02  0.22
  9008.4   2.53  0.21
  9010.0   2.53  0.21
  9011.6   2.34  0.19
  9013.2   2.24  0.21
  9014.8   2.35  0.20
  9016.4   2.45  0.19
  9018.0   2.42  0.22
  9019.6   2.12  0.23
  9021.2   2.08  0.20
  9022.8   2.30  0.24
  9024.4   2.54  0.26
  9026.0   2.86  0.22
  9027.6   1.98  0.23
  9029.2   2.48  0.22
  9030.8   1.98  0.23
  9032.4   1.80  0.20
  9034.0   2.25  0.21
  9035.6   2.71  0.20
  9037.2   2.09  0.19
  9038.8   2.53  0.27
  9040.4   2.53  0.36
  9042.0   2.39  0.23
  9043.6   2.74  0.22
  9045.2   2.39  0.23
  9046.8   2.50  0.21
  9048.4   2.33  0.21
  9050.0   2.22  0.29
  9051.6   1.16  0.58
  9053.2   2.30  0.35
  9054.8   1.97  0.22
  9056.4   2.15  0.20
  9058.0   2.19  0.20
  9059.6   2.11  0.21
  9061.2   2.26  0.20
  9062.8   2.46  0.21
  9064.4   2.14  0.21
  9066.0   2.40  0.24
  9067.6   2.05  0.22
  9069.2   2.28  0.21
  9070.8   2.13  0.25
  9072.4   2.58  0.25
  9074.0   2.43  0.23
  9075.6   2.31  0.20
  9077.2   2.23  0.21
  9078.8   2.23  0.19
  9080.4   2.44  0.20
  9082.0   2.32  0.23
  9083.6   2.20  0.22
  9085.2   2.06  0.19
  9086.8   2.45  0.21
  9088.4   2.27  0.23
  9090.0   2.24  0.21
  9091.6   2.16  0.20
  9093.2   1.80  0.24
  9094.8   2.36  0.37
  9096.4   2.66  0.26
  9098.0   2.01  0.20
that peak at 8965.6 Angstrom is H-alpha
